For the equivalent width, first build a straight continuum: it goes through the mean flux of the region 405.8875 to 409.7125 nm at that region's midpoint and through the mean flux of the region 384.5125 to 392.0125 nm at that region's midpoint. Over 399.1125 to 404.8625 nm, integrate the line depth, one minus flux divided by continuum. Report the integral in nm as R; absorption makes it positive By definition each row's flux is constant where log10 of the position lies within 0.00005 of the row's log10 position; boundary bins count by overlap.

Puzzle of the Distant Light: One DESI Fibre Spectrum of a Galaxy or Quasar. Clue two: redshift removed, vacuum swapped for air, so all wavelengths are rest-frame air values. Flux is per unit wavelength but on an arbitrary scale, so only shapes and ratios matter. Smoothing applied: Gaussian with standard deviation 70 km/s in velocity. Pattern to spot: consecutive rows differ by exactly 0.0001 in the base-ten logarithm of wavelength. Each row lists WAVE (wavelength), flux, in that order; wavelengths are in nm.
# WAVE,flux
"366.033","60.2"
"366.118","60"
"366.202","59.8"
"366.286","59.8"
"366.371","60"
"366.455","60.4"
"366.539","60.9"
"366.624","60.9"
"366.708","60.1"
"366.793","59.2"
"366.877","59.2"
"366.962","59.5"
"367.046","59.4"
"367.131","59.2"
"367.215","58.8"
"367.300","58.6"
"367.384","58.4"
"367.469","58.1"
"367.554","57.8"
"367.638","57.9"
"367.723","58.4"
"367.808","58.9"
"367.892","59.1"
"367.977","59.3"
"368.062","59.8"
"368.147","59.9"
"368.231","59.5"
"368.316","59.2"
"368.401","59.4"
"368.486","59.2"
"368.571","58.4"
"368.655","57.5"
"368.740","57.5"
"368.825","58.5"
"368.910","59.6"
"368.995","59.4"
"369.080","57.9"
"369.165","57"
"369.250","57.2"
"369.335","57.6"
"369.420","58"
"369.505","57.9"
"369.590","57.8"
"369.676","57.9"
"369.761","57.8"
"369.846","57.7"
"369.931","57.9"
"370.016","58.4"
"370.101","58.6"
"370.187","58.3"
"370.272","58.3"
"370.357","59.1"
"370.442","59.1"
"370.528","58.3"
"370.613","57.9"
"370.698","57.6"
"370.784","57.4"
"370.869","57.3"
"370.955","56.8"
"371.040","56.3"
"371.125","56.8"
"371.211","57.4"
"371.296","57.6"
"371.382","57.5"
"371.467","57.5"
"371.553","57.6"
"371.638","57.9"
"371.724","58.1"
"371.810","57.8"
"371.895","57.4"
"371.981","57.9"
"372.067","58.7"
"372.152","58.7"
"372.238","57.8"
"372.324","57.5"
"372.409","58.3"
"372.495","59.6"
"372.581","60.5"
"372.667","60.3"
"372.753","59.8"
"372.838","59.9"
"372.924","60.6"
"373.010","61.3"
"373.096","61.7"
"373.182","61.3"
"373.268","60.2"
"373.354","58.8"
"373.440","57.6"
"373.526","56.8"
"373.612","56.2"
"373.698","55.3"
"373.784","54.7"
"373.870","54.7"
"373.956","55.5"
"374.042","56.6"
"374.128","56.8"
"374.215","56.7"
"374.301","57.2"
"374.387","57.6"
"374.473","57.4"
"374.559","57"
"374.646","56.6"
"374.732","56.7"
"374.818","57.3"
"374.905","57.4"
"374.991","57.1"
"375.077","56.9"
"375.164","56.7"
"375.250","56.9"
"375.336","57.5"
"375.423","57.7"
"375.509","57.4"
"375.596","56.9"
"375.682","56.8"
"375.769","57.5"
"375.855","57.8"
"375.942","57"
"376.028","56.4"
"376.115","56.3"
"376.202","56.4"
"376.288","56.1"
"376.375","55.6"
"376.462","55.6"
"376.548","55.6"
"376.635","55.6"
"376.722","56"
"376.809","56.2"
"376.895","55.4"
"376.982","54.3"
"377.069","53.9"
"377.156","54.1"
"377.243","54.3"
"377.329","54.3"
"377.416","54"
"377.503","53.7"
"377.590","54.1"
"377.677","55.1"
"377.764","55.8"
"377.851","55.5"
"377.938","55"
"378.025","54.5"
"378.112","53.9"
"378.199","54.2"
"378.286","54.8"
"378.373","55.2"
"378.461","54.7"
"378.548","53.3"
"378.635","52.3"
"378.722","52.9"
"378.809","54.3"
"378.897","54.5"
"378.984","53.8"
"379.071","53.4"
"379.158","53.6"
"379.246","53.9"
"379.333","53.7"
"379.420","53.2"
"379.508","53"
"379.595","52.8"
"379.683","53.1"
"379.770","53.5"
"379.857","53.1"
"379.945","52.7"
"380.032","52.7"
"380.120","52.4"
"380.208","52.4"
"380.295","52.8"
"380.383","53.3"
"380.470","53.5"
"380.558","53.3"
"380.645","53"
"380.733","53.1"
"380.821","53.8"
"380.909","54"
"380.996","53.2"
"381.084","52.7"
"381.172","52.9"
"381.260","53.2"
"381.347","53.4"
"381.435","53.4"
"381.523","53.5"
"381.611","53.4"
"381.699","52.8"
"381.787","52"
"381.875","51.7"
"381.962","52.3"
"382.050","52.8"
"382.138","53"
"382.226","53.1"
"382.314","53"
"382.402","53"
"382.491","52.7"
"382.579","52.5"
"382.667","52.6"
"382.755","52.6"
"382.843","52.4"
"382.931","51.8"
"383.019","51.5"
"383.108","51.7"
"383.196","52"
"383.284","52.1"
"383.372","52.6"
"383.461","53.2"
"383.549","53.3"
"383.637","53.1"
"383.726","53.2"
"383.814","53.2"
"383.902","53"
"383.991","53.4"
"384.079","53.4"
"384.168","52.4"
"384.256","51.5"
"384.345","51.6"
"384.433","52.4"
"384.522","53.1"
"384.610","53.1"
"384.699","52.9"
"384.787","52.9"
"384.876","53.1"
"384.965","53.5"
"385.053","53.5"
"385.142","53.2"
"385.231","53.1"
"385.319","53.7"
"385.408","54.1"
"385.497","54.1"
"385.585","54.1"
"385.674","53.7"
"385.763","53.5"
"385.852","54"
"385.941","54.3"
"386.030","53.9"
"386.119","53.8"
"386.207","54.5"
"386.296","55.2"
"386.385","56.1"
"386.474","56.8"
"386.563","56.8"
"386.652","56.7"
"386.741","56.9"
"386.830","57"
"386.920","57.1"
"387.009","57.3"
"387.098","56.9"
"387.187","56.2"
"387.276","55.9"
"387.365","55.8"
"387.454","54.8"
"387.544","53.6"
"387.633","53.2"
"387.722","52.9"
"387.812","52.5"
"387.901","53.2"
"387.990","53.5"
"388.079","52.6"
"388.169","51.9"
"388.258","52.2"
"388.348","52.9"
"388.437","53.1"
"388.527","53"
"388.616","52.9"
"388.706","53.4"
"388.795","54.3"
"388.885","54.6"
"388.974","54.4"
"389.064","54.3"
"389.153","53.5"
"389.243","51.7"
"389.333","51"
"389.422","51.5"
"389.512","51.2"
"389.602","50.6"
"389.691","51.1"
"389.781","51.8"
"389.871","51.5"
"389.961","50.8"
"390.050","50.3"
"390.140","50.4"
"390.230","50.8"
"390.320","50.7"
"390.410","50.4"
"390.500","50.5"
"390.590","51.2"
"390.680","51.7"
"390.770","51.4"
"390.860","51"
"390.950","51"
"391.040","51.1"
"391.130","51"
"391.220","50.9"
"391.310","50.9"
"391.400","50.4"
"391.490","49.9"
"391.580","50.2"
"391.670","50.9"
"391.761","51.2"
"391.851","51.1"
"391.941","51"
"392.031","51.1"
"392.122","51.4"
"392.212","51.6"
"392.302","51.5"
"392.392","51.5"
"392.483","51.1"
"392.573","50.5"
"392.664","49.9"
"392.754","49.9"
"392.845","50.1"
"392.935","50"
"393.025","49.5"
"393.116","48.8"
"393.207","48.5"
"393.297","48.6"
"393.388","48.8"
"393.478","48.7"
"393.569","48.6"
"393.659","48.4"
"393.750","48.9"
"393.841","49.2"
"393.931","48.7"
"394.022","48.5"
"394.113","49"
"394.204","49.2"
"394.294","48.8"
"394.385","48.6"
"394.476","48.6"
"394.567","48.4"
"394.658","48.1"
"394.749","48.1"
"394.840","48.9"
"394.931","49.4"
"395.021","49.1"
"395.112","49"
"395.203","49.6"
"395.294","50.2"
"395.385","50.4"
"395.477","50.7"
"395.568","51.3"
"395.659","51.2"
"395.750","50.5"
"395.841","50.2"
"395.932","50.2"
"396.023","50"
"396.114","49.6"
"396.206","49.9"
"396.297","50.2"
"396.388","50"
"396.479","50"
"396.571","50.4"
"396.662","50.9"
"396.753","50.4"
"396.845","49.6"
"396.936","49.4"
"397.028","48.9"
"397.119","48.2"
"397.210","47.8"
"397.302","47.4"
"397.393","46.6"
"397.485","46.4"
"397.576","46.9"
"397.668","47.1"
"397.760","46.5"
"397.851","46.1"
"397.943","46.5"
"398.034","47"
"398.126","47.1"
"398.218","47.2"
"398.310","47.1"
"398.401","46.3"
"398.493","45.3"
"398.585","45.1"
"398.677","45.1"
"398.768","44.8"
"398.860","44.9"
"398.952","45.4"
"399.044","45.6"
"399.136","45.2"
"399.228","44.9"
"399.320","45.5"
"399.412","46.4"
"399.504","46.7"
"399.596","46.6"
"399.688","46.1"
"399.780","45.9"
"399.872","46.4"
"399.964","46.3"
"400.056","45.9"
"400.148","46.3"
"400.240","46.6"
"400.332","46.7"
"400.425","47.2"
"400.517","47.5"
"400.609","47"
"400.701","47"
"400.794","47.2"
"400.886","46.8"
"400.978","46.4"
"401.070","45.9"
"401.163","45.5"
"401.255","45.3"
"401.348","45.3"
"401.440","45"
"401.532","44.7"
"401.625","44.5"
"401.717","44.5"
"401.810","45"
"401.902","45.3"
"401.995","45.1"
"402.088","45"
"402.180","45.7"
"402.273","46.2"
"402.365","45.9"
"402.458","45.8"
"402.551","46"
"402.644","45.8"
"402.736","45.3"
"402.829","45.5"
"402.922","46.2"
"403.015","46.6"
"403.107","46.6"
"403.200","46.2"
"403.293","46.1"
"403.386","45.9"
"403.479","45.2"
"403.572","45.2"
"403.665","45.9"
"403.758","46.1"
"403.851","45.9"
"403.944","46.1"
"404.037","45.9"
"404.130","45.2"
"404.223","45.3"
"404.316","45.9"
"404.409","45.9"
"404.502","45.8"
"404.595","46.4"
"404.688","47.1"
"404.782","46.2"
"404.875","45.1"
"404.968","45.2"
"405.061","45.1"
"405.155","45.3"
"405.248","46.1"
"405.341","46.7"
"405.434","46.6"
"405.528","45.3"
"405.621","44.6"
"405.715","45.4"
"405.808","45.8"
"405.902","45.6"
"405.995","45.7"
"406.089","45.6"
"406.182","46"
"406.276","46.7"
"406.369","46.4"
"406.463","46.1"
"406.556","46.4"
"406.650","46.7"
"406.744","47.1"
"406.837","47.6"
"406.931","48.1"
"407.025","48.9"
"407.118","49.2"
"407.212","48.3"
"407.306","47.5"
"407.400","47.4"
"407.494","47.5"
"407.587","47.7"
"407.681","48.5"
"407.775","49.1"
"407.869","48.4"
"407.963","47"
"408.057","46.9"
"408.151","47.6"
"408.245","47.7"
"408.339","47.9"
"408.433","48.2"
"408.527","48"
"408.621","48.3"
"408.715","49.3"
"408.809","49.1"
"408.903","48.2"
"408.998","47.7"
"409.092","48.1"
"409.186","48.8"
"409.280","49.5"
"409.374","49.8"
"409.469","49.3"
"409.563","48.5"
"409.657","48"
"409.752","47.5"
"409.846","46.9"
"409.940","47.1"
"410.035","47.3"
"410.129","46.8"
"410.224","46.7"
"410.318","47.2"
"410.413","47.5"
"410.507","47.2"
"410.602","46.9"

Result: 0.40 nm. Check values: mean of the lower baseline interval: 53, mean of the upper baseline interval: 47.8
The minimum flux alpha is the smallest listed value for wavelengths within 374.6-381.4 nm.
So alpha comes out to 52.3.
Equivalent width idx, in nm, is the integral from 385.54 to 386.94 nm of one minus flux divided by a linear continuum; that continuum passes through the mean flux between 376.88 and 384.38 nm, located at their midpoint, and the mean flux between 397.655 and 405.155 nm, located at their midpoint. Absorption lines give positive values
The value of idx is -0.108 nm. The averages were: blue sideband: 53.3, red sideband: 45.9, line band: 55.2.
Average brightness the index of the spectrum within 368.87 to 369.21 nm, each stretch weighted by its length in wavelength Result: 58.4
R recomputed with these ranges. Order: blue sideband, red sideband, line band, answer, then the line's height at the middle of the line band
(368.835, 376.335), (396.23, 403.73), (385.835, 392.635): -0.242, 50.9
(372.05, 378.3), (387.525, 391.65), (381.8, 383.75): 0.060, 54.2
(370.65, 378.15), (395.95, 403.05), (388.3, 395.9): -0.131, 49.7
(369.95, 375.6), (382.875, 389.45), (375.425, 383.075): 0.253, 55.8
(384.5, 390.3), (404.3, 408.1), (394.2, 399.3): 0.201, 50.2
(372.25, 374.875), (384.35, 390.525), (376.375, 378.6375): 0.079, 56.7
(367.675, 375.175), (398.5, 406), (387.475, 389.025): -0.056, 51.4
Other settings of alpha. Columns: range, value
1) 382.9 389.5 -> 51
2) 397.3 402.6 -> 44.5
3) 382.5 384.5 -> 51.5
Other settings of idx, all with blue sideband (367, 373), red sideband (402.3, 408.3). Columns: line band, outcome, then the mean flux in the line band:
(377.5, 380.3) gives 0.08 nm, 53.8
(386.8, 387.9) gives -0.06 nm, 55.1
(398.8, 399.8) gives 0.06 nm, 45.7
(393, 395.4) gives 0.06 nm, 48.9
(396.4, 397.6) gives 0.01 nm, 48.8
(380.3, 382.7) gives 0.07 nm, 53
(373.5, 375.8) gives 0.00 nm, 56.7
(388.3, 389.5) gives -0.03 nm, 53.1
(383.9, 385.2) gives 0.01 nm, 52.8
